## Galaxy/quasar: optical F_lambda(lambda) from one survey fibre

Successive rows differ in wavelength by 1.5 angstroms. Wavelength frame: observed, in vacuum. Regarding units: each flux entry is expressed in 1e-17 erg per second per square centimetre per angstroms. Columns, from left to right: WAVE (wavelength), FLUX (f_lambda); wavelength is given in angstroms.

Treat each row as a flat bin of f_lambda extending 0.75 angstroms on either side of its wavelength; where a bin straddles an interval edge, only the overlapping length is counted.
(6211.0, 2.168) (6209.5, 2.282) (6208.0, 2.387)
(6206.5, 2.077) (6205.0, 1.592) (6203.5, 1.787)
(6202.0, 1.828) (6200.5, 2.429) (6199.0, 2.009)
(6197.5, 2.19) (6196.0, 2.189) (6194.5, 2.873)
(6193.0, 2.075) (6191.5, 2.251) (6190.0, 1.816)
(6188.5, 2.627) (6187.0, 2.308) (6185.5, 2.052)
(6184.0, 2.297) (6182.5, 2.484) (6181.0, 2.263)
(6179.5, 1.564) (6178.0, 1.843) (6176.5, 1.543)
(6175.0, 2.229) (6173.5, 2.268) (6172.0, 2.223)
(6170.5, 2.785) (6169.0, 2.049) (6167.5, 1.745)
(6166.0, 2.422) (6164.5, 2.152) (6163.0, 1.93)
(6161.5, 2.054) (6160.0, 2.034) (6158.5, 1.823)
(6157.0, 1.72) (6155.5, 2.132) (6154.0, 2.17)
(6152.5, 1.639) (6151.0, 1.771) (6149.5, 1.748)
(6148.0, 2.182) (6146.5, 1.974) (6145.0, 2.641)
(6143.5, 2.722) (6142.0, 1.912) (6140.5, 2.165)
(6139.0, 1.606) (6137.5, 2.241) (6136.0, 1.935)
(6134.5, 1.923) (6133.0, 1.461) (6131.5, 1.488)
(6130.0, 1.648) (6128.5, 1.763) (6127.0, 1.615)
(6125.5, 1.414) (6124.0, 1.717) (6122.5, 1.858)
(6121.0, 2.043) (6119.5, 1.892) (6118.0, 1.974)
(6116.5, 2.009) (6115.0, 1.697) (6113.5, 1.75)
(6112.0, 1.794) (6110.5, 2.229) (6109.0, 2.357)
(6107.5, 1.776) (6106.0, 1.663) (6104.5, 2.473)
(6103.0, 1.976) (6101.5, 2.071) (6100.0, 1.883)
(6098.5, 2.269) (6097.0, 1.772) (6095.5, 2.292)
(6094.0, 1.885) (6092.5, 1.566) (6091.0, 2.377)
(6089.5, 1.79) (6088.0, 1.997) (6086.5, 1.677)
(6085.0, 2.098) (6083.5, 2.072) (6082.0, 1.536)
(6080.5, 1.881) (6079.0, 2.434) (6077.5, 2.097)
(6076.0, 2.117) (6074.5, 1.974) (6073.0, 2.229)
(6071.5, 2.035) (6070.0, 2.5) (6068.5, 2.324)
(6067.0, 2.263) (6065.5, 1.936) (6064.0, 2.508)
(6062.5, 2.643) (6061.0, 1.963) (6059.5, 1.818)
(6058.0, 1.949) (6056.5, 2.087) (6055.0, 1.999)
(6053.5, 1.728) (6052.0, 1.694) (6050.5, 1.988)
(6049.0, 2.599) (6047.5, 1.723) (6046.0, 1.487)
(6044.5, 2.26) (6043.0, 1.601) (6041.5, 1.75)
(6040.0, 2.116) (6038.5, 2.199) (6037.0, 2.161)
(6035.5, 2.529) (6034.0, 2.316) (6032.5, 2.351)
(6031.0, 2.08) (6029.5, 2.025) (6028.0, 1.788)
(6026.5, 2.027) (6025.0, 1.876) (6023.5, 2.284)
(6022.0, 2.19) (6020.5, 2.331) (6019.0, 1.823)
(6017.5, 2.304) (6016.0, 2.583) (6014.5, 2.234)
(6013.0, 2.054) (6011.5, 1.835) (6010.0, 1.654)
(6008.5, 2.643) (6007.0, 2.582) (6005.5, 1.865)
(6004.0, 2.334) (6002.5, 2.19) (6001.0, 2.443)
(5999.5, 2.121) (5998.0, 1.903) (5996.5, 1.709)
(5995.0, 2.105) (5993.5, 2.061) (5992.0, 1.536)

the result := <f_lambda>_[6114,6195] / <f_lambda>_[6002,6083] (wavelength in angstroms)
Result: 1.0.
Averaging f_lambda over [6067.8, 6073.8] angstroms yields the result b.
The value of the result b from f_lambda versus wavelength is 2.27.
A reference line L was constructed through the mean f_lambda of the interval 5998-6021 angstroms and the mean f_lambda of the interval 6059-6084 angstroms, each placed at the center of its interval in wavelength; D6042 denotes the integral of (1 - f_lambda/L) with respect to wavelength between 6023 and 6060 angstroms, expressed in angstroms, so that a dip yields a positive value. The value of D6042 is 2.5 angstroms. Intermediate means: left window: 2.19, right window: 2.14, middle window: 2.02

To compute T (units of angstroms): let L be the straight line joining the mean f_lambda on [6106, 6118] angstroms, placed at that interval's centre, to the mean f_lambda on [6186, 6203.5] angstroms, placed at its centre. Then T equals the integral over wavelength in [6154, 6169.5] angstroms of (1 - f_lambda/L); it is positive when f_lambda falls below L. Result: 0.6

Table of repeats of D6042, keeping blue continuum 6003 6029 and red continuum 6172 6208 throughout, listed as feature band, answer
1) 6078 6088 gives 0.8 angstroms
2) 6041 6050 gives 1.0 angstroms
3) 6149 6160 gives 1.3 angstroms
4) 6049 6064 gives 0.7 angstroms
